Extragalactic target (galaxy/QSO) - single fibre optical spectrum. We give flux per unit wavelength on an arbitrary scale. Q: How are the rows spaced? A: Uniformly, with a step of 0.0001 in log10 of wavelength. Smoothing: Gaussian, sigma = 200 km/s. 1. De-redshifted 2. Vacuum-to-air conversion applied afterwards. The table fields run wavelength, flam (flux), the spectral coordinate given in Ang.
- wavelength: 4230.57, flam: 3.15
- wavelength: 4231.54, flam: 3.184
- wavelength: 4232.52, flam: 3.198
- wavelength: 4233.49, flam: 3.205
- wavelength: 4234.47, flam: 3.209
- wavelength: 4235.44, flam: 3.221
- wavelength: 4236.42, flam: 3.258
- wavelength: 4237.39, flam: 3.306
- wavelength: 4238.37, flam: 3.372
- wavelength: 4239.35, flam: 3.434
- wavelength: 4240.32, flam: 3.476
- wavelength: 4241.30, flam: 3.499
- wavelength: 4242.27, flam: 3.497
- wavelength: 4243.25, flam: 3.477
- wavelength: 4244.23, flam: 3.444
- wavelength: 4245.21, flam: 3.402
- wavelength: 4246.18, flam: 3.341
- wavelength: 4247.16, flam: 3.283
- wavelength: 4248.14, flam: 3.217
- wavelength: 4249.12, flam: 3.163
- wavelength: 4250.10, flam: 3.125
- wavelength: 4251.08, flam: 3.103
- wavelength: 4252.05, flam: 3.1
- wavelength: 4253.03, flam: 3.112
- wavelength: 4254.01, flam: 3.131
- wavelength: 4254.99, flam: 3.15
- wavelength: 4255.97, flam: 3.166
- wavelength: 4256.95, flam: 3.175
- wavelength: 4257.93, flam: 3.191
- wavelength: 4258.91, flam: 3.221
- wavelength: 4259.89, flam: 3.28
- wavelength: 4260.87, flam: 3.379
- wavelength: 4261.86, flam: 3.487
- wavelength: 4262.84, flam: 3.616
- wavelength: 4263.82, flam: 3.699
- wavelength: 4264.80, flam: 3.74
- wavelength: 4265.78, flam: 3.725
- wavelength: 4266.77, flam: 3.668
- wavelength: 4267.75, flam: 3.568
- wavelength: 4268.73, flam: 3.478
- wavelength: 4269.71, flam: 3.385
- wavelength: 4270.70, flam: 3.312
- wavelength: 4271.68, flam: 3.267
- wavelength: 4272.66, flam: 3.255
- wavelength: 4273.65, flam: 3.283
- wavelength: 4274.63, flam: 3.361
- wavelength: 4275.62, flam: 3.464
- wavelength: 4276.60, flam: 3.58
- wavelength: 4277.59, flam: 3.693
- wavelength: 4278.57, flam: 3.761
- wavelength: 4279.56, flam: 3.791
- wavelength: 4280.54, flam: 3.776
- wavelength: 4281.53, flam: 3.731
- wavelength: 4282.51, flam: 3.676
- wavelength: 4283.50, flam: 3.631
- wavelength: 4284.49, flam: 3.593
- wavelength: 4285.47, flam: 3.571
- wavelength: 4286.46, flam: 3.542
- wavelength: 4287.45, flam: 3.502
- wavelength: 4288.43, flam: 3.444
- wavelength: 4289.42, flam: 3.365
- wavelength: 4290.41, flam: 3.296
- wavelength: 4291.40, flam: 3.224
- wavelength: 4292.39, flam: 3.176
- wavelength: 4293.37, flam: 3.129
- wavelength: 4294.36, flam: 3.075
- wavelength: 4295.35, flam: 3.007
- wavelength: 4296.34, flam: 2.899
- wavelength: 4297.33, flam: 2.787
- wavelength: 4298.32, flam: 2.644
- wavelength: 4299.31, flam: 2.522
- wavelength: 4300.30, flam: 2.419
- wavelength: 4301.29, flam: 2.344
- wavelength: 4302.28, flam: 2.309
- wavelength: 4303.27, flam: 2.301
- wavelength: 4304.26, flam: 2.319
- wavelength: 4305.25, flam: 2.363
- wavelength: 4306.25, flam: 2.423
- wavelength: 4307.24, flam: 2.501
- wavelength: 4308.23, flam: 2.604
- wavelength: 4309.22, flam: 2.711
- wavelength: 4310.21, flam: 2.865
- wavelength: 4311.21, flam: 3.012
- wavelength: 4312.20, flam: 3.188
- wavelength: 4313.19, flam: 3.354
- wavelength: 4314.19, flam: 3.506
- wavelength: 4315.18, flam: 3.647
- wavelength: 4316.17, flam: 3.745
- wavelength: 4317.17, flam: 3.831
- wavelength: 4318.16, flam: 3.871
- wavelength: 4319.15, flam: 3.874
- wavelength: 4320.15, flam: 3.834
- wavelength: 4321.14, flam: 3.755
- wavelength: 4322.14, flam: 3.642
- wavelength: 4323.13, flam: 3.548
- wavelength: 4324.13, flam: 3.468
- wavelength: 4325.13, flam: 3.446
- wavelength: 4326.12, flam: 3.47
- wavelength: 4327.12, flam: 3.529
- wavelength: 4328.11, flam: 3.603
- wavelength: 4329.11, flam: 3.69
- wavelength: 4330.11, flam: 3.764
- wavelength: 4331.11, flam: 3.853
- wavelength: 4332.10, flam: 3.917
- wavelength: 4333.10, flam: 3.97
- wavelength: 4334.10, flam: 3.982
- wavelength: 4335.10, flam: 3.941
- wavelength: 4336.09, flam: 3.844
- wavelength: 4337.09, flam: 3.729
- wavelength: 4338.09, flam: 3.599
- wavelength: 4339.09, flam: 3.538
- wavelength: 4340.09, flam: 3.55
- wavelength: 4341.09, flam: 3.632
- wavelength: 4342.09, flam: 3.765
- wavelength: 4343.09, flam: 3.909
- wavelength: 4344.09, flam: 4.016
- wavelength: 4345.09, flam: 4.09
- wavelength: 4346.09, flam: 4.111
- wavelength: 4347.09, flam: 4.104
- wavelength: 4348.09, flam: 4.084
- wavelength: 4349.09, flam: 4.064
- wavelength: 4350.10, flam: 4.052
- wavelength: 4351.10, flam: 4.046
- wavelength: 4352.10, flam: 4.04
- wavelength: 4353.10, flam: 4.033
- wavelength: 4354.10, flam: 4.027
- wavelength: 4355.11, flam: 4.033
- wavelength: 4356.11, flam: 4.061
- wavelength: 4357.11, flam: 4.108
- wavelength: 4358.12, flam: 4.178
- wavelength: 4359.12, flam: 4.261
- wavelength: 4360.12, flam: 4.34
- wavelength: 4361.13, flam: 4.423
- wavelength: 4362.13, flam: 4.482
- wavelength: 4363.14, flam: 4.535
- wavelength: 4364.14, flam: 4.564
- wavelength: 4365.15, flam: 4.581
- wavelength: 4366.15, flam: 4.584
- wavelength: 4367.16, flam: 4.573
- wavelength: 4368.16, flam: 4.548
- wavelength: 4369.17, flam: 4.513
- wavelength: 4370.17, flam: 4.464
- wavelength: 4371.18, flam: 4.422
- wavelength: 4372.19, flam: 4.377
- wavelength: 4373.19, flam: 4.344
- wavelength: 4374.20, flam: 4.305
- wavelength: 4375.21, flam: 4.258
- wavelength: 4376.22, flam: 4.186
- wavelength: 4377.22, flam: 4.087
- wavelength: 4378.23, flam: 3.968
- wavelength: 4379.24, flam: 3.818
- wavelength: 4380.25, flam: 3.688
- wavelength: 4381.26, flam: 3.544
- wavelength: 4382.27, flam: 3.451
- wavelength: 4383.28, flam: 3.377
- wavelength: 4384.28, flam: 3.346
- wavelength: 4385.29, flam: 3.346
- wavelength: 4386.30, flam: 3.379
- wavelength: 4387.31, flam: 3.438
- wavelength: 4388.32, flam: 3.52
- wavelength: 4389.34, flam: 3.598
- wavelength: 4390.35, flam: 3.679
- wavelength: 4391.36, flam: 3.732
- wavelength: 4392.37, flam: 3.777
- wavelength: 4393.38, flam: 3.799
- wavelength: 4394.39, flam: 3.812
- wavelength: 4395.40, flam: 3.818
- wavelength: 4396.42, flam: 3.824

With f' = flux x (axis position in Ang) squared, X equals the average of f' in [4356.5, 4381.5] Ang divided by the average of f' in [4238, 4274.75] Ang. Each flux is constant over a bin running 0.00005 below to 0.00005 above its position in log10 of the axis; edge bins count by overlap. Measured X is 1.35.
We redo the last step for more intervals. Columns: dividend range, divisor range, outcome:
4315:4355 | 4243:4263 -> 1.22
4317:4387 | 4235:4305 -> 1.26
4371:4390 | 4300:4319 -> 1.34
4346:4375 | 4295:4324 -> 1.45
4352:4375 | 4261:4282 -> 1.28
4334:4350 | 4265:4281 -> 1.13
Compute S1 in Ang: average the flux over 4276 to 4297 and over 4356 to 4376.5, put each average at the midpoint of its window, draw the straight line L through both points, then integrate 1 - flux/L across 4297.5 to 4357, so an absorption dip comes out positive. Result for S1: 6.85 Ang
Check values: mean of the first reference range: 3.45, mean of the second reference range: 4.39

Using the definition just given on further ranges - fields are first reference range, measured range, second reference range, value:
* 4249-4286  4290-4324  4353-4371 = 6.9 Ang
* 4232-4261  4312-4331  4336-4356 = 0.6 Ang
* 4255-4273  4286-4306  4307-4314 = 1.4 Ang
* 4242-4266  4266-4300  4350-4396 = 1.2 Ang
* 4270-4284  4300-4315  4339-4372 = 4.3 Ang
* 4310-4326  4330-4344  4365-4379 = 0.1 Ang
